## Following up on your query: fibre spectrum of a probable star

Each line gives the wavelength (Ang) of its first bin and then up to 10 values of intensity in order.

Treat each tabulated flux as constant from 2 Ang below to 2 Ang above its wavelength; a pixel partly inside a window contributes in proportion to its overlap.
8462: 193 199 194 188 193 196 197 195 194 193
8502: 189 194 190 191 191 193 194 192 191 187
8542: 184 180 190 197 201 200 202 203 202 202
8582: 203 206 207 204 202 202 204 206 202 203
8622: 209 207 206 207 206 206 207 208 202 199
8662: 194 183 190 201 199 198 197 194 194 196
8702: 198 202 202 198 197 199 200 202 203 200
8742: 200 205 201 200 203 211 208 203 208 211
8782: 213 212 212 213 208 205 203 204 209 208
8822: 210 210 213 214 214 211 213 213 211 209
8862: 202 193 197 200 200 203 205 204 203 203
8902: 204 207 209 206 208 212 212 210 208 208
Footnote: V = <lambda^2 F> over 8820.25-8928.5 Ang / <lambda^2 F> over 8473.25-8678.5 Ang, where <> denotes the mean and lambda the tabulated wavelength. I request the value 1.1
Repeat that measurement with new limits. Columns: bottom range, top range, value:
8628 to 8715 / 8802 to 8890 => 1.08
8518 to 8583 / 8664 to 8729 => 1.05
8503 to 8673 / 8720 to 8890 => 1.09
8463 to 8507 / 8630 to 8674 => 1.08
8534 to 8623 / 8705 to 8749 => 1.04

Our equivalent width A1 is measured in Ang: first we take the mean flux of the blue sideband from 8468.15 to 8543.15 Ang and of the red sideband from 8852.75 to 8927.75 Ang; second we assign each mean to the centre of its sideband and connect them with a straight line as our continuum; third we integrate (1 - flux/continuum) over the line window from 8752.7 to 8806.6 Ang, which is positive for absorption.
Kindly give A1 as -1.9 Ang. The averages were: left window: 192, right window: 205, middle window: 208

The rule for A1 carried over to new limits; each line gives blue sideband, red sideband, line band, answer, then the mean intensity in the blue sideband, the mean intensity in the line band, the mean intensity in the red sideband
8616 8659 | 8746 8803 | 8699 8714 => 0.5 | 206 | 200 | 208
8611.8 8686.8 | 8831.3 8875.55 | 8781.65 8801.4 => -0.5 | 201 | 211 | 207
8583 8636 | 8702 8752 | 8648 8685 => 1.1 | 205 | 197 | 201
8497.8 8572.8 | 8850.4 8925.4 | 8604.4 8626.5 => -1.1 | 193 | 205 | 205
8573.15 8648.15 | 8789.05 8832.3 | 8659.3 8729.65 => 3.3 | 205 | 197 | 209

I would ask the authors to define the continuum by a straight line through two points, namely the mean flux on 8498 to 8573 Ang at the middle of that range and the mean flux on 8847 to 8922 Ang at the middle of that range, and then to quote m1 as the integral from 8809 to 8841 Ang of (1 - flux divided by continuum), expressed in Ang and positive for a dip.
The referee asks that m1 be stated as -1.2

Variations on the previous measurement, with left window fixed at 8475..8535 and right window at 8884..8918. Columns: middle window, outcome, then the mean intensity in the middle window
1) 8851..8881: 0.3 Ang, 202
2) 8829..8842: -0.6 Ang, 213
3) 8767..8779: -0.3 Ang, 207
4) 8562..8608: -1.9 Ang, 203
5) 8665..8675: 0.3 Ang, 191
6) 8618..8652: -1.7 Ang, 207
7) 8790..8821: -0.8 Ang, 208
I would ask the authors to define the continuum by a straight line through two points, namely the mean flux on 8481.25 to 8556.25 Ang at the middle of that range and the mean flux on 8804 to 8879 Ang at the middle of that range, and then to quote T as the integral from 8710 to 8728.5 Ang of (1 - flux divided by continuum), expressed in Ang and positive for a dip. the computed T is 0.20 Ang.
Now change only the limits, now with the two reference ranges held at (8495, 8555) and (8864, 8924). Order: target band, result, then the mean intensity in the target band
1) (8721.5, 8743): -0.3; 201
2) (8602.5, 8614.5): -0.7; 204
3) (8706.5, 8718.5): -0.2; 200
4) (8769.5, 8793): -1.3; 210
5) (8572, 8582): -0.5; 202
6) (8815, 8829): -0.6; 210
